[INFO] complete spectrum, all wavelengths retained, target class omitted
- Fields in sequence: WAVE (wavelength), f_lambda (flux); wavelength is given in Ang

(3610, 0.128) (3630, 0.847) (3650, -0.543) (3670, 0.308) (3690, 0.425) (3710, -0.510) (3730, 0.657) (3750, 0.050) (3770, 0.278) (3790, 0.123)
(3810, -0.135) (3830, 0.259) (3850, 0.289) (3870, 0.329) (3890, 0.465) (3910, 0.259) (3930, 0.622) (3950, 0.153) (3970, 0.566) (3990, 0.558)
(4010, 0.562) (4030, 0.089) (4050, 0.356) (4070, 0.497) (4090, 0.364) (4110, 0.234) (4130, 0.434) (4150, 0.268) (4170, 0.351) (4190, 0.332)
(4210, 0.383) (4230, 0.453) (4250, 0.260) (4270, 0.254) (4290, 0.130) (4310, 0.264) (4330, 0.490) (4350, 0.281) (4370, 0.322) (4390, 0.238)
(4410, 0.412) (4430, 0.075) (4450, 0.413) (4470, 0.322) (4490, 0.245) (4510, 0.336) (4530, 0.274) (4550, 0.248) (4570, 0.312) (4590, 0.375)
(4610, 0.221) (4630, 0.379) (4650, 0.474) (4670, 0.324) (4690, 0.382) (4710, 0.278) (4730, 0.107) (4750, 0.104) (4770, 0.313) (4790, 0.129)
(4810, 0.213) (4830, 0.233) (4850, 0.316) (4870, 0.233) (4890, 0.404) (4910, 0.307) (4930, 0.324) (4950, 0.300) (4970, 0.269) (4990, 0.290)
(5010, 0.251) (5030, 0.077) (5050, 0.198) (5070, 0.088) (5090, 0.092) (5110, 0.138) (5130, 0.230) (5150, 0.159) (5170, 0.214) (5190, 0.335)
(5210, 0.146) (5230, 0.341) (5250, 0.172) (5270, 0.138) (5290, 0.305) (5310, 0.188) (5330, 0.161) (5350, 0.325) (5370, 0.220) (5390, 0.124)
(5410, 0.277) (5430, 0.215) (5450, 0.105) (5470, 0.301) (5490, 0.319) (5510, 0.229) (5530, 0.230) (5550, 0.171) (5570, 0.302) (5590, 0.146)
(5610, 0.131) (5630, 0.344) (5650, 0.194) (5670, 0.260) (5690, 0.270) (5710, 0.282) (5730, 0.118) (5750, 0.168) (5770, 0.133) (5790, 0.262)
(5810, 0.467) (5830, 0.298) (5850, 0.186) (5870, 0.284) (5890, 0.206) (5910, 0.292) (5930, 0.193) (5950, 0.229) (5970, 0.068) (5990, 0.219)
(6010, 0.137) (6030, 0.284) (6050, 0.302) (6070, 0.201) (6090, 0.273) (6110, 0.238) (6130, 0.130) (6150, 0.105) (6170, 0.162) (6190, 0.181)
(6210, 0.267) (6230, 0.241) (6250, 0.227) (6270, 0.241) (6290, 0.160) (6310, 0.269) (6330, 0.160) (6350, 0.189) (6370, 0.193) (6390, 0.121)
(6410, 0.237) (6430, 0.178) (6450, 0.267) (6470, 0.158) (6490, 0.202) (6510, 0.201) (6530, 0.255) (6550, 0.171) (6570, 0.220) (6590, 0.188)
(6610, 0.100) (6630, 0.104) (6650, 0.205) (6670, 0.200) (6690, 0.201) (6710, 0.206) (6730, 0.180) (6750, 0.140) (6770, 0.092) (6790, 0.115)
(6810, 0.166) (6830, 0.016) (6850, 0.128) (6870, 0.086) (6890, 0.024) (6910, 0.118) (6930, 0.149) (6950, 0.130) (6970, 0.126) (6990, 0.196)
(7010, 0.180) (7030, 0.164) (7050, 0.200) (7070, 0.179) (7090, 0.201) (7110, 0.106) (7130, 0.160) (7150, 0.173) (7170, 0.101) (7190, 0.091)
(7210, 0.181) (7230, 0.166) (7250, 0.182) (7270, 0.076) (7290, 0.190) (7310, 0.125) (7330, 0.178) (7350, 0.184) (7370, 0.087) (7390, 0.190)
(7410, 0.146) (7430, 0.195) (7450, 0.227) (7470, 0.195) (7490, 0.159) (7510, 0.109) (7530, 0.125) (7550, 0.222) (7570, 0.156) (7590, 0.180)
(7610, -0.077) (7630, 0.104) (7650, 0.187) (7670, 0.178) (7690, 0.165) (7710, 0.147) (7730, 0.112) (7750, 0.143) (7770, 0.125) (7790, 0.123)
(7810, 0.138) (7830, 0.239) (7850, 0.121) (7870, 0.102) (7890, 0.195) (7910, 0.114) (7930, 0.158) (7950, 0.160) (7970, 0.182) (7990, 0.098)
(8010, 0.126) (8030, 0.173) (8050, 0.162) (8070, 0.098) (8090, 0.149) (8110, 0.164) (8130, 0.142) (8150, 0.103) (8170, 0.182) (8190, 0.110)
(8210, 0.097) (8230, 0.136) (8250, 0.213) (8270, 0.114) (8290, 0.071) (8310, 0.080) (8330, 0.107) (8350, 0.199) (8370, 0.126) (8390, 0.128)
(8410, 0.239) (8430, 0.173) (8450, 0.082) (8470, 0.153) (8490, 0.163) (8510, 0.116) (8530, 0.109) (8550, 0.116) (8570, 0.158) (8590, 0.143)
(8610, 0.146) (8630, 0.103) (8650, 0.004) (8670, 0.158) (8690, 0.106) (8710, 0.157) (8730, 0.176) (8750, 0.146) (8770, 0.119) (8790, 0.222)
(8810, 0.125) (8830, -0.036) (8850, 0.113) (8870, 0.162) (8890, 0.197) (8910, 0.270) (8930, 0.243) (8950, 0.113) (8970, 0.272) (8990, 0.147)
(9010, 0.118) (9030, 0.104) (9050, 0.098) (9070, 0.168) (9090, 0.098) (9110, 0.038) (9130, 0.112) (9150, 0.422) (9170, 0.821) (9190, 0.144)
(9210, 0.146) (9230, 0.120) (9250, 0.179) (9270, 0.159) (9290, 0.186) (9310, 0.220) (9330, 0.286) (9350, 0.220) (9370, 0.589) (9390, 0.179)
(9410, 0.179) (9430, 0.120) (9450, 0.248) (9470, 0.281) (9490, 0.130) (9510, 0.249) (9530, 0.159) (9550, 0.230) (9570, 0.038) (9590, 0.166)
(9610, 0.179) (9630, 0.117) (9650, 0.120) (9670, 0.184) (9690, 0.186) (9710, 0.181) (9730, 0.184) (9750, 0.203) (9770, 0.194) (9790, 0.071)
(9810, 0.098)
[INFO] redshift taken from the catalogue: 1.457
